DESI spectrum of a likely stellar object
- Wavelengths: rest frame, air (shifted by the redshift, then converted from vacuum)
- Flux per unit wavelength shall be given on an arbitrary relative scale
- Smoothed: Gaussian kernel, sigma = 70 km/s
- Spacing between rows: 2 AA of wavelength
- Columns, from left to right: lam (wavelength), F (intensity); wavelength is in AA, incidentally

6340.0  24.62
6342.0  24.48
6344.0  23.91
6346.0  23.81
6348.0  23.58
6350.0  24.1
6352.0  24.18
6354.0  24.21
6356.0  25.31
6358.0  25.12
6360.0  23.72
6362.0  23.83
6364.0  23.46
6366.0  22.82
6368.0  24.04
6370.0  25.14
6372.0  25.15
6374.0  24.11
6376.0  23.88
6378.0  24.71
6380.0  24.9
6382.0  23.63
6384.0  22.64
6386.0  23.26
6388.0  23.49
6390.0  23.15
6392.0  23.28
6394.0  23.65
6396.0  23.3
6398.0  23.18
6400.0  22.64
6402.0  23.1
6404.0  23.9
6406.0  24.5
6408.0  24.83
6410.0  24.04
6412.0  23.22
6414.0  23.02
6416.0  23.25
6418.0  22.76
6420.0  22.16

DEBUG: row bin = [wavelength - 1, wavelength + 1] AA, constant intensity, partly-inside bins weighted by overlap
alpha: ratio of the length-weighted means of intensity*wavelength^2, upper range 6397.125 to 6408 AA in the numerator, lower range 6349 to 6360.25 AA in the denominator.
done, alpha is 0.98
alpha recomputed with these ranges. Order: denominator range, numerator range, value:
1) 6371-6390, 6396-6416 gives 0.99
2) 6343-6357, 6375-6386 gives 1.00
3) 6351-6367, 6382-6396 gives 0.98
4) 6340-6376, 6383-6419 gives 0.98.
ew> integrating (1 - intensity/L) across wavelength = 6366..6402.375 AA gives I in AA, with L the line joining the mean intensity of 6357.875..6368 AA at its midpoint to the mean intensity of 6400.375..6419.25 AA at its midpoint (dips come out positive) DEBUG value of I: -0.1 AA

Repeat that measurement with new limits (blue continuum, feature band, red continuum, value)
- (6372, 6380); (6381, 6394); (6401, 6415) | 0.50 AA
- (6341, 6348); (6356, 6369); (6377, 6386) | 0.00 AA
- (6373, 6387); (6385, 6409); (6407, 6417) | 0.25 AA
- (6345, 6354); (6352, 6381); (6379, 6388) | -0.66 AA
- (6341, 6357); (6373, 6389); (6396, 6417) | 0.01 AA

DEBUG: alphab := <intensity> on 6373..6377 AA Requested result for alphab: 24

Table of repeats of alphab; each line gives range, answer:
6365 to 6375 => 24.3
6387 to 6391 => 23.3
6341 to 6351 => 24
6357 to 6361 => 24.4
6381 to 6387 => 23.2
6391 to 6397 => 23.4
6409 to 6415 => 23.4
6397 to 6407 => 23.5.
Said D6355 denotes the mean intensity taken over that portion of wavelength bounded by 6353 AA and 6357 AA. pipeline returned 24.8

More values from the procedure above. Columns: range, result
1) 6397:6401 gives 22.9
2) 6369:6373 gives 25.1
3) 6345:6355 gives 24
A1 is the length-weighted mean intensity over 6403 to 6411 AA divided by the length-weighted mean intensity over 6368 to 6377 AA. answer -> 0.99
